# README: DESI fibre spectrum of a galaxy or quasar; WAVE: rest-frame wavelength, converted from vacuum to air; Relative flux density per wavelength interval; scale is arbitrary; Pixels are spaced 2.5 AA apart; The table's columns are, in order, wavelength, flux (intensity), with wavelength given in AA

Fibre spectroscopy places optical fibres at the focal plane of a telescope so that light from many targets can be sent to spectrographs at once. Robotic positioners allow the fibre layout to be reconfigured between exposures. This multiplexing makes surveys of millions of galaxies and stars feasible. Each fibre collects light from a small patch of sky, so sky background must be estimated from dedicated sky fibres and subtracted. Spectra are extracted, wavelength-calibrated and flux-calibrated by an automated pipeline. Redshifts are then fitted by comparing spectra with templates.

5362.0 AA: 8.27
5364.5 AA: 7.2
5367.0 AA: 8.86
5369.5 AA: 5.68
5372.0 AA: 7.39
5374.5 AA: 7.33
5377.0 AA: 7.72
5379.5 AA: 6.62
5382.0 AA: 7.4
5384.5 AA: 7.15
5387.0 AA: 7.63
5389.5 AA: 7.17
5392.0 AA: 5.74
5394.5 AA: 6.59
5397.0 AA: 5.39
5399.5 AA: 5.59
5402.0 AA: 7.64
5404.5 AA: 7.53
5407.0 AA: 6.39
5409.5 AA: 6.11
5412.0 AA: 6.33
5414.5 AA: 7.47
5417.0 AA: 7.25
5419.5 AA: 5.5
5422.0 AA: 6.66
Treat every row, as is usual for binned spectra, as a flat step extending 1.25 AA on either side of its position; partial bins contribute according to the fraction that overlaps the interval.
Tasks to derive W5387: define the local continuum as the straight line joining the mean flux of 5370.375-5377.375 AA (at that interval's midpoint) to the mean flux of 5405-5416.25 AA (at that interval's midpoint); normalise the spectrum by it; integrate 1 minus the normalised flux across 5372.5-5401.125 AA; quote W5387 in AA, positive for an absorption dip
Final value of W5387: 1.4 AA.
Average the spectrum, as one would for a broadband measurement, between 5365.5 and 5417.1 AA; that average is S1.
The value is 6.9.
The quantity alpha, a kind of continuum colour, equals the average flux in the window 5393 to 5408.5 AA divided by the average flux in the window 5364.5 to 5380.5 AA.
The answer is 0.89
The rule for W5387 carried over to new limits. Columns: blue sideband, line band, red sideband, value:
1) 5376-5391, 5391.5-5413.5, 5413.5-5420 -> 1.94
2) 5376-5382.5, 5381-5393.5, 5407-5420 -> 0.11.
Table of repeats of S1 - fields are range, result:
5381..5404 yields 6.72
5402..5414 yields 6.75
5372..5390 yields 7.3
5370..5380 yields 7.19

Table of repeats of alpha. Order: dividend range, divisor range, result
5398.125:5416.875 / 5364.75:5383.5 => 0.93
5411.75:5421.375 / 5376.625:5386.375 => 0.93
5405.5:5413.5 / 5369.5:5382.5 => 0.89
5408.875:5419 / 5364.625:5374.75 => 0.92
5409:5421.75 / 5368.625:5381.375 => 0.94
